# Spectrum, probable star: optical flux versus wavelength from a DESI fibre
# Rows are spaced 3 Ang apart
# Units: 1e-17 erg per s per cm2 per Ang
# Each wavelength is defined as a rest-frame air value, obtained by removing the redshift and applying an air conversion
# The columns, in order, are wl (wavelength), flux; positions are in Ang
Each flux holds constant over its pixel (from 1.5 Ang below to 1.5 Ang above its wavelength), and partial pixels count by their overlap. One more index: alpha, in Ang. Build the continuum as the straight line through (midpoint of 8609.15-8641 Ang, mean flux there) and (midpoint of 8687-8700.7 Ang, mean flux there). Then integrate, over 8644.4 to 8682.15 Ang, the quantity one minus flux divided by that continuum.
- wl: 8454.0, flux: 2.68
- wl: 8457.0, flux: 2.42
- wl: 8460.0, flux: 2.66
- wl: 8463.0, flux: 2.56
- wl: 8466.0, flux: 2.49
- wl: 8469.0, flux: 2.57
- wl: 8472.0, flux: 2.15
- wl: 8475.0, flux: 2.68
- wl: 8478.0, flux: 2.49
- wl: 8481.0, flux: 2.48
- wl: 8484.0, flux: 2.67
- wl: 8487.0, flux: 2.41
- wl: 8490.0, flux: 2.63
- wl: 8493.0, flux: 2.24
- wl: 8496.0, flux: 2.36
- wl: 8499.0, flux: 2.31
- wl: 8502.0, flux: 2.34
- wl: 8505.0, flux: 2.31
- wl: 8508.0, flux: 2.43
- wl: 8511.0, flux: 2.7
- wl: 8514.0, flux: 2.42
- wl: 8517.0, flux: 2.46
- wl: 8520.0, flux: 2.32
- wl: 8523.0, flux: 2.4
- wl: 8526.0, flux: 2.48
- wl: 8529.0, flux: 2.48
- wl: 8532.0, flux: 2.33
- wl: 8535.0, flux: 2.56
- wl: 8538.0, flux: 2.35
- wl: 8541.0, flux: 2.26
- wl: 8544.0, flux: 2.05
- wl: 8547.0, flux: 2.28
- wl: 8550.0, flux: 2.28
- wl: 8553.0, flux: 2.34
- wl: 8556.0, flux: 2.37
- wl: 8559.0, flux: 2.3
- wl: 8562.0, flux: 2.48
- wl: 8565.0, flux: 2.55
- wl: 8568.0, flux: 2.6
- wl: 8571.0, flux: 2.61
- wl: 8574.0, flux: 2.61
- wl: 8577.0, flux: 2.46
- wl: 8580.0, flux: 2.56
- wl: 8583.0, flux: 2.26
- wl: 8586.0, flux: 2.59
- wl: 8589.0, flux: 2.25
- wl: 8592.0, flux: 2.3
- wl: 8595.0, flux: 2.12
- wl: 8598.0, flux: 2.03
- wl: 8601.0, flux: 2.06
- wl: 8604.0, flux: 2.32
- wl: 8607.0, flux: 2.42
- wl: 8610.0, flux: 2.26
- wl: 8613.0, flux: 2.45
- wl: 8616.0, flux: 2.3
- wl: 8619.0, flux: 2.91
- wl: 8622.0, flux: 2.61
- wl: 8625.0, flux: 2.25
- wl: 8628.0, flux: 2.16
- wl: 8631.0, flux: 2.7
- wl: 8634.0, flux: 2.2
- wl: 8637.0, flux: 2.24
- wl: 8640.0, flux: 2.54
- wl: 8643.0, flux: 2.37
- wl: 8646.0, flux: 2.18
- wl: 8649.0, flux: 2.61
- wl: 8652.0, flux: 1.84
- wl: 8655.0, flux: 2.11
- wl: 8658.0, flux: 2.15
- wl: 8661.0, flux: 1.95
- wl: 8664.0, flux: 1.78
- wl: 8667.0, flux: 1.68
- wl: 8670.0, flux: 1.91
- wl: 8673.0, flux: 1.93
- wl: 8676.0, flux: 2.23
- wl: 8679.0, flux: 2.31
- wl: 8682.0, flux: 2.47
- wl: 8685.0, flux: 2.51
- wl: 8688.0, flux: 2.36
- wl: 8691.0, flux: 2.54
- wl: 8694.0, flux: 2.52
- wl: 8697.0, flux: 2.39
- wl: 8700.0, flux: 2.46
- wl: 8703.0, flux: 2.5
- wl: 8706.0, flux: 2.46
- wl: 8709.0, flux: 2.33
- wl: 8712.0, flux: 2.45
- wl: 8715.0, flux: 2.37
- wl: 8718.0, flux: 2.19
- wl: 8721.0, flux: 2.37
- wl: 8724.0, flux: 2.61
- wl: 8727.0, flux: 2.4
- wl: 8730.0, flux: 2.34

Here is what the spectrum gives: 5.7 Ang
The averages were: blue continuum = 2.42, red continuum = 2.46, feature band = 2.08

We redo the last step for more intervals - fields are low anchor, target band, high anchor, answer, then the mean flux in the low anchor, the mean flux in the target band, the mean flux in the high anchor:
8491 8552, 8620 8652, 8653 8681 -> -4.31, 2.37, 2.37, 2.01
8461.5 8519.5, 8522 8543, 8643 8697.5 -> -0.05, 2.46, 2.4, 2.19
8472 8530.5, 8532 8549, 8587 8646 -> 0.76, 2.45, 2.3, 2.34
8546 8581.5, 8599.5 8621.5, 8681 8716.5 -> 0.48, 2.46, 2.4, 2.45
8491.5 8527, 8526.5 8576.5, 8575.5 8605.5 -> -1.34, 2.4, 2.41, 2.29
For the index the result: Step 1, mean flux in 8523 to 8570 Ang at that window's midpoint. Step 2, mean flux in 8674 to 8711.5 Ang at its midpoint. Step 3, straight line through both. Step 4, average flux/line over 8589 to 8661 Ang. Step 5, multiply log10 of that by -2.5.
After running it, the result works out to 0.05 mag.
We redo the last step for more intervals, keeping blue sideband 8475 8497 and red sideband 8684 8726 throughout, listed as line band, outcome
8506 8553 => 0.04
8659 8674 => 0.30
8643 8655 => 0.11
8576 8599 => 0.06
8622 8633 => 0.02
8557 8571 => -0.01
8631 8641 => 0.03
